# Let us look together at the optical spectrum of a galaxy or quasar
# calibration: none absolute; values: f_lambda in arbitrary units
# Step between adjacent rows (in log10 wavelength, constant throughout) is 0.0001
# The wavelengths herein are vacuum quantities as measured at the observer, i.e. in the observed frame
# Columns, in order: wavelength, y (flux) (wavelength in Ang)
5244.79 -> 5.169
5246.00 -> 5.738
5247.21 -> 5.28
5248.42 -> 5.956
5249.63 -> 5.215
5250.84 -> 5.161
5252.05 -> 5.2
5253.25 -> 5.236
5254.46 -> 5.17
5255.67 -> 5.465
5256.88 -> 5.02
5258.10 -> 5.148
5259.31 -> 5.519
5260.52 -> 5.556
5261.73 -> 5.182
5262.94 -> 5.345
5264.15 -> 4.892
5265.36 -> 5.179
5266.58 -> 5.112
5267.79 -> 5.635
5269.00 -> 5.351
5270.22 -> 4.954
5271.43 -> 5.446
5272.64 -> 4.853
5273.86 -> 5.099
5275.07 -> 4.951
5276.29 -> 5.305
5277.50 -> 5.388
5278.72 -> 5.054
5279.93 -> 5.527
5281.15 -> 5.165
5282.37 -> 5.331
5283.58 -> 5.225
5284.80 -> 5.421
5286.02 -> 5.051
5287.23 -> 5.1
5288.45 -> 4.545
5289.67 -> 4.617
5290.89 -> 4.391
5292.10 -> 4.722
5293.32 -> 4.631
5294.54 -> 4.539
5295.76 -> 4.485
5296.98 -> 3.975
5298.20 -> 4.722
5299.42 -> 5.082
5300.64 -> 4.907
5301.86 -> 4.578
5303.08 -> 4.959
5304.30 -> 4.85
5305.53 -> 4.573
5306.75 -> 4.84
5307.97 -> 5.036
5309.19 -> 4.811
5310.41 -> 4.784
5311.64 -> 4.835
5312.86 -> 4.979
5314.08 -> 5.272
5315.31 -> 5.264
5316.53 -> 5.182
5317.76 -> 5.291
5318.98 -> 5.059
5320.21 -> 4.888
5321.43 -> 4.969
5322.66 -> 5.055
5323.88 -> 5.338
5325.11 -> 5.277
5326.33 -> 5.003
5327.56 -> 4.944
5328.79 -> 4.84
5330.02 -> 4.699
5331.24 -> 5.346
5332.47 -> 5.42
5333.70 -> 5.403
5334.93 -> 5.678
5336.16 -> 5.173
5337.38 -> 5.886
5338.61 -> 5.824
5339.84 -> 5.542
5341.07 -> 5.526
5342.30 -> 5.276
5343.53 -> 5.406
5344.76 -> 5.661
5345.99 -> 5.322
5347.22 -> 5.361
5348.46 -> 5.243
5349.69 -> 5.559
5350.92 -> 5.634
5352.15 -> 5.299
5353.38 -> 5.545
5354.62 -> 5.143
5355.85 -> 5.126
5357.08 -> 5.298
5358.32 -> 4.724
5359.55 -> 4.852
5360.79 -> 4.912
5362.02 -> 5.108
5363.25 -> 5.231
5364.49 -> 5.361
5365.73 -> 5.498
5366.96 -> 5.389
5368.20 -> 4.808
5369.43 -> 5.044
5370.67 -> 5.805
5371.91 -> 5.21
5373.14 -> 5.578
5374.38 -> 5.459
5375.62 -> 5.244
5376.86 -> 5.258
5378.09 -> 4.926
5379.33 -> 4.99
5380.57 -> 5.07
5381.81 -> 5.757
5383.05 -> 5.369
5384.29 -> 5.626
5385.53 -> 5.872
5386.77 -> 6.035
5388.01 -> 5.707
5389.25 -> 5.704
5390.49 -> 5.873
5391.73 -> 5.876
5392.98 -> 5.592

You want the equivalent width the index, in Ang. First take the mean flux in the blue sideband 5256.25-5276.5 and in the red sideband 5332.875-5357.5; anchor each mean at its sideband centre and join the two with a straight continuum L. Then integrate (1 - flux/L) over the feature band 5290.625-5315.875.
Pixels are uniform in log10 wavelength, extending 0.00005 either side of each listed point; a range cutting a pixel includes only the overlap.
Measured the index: 2.6 Ang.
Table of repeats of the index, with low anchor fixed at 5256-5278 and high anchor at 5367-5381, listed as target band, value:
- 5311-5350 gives -0.30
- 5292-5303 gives 1.23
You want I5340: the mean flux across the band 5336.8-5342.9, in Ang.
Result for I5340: 5.61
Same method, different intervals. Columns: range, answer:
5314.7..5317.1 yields 5.23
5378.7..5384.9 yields 5.36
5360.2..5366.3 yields 5.22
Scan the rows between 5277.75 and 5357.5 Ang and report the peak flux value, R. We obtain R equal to 5.886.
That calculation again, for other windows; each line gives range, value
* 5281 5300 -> 5.421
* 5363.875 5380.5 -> 5.805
